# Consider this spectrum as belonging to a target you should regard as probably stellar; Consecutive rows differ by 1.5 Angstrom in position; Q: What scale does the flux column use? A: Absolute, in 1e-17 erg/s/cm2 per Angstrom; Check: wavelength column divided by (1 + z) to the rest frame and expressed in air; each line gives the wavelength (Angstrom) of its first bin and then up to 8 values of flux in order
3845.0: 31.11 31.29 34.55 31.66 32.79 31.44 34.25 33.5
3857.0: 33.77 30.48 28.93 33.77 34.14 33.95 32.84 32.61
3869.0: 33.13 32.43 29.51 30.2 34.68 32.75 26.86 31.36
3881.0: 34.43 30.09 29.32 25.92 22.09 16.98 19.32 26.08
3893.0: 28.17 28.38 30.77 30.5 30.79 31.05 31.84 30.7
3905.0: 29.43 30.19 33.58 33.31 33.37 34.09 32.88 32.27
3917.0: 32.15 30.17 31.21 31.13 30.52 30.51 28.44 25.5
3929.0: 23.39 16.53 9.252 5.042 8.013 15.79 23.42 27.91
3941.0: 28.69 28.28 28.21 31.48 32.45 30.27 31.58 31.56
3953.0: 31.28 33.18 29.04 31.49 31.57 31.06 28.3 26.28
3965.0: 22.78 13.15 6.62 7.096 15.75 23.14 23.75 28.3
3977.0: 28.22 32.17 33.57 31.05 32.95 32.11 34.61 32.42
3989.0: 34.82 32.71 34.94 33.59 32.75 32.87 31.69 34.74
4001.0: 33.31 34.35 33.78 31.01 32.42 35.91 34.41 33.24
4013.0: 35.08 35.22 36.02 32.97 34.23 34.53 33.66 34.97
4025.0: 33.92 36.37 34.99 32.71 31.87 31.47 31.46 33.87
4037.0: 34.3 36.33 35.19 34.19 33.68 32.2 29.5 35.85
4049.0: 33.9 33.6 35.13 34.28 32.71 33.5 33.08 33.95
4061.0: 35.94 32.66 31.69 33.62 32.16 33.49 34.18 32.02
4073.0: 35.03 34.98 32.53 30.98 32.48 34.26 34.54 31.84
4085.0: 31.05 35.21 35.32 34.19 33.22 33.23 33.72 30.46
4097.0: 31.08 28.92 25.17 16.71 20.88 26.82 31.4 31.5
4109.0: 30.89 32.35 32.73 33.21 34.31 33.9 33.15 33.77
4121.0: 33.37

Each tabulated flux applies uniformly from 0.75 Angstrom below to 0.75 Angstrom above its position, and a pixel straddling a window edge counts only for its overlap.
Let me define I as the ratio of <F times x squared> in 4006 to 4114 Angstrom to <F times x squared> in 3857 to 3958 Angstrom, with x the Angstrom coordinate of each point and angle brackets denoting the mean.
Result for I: 1.2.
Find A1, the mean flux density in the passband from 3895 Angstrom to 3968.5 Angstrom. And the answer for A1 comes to 27.4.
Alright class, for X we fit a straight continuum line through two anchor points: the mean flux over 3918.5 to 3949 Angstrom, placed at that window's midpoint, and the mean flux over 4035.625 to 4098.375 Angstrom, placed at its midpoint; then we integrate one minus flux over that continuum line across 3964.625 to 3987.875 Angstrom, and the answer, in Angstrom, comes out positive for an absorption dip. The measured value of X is 2.2 Angstrom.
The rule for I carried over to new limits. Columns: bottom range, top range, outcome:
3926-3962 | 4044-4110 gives 1.34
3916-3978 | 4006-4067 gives 1.42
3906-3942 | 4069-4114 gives 1.31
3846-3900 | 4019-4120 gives 1.19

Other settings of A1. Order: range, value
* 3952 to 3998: 28.1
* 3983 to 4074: 33.7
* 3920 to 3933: 24.4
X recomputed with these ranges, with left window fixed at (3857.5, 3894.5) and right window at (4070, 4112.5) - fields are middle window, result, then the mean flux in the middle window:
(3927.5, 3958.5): 5.4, 24.9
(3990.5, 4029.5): -4.3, 34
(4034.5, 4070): -3.1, 33.7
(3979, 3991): -1.0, 33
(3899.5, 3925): -1.5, 31.7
